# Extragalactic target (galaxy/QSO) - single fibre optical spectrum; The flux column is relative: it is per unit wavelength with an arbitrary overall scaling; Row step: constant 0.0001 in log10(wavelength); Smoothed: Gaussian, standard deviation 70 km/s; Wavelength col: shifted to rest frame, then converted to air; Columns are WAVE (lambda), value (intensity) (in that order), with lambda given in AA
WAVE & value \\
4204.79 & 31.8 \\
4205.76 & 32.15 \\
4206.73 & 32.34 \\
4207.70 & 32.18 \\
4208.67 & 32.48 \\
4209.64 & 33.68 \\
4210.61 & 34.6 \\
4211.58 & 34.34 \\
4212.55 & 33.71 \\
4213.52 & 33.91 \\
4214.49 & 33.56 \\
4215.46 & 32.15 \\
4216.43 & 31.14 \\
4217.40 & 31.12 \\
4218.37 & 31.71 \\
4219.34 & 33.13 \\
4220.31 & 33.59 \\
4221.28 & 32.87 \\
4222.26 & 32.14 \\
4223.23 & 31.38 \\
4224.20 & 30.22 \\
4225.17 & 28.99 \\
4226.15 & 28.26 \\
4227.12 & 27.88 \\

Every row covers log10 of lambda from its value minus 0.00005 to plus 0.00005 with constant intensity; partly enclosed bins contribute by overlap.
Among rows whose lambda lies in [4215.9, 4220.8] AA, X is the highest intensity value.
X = 33.59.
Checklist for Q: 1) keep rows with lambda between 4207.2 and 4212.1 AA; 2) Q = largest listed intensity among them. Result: 34.6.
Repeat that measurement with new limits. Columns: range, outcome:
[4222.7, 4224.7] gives 31.38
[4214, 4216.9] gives 33.56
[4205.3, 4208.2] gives 32.34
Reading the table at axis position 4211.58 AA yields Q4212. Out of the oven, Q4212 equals 34.34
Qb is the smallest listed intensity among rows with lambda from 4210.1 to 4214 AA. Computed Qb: 33.71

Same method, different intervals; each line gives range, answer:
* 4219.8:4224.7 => 30.22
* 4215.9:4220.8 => 31.12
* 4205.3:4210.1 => 32.15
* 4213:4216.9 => 31.14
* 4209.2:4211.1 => 33.68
